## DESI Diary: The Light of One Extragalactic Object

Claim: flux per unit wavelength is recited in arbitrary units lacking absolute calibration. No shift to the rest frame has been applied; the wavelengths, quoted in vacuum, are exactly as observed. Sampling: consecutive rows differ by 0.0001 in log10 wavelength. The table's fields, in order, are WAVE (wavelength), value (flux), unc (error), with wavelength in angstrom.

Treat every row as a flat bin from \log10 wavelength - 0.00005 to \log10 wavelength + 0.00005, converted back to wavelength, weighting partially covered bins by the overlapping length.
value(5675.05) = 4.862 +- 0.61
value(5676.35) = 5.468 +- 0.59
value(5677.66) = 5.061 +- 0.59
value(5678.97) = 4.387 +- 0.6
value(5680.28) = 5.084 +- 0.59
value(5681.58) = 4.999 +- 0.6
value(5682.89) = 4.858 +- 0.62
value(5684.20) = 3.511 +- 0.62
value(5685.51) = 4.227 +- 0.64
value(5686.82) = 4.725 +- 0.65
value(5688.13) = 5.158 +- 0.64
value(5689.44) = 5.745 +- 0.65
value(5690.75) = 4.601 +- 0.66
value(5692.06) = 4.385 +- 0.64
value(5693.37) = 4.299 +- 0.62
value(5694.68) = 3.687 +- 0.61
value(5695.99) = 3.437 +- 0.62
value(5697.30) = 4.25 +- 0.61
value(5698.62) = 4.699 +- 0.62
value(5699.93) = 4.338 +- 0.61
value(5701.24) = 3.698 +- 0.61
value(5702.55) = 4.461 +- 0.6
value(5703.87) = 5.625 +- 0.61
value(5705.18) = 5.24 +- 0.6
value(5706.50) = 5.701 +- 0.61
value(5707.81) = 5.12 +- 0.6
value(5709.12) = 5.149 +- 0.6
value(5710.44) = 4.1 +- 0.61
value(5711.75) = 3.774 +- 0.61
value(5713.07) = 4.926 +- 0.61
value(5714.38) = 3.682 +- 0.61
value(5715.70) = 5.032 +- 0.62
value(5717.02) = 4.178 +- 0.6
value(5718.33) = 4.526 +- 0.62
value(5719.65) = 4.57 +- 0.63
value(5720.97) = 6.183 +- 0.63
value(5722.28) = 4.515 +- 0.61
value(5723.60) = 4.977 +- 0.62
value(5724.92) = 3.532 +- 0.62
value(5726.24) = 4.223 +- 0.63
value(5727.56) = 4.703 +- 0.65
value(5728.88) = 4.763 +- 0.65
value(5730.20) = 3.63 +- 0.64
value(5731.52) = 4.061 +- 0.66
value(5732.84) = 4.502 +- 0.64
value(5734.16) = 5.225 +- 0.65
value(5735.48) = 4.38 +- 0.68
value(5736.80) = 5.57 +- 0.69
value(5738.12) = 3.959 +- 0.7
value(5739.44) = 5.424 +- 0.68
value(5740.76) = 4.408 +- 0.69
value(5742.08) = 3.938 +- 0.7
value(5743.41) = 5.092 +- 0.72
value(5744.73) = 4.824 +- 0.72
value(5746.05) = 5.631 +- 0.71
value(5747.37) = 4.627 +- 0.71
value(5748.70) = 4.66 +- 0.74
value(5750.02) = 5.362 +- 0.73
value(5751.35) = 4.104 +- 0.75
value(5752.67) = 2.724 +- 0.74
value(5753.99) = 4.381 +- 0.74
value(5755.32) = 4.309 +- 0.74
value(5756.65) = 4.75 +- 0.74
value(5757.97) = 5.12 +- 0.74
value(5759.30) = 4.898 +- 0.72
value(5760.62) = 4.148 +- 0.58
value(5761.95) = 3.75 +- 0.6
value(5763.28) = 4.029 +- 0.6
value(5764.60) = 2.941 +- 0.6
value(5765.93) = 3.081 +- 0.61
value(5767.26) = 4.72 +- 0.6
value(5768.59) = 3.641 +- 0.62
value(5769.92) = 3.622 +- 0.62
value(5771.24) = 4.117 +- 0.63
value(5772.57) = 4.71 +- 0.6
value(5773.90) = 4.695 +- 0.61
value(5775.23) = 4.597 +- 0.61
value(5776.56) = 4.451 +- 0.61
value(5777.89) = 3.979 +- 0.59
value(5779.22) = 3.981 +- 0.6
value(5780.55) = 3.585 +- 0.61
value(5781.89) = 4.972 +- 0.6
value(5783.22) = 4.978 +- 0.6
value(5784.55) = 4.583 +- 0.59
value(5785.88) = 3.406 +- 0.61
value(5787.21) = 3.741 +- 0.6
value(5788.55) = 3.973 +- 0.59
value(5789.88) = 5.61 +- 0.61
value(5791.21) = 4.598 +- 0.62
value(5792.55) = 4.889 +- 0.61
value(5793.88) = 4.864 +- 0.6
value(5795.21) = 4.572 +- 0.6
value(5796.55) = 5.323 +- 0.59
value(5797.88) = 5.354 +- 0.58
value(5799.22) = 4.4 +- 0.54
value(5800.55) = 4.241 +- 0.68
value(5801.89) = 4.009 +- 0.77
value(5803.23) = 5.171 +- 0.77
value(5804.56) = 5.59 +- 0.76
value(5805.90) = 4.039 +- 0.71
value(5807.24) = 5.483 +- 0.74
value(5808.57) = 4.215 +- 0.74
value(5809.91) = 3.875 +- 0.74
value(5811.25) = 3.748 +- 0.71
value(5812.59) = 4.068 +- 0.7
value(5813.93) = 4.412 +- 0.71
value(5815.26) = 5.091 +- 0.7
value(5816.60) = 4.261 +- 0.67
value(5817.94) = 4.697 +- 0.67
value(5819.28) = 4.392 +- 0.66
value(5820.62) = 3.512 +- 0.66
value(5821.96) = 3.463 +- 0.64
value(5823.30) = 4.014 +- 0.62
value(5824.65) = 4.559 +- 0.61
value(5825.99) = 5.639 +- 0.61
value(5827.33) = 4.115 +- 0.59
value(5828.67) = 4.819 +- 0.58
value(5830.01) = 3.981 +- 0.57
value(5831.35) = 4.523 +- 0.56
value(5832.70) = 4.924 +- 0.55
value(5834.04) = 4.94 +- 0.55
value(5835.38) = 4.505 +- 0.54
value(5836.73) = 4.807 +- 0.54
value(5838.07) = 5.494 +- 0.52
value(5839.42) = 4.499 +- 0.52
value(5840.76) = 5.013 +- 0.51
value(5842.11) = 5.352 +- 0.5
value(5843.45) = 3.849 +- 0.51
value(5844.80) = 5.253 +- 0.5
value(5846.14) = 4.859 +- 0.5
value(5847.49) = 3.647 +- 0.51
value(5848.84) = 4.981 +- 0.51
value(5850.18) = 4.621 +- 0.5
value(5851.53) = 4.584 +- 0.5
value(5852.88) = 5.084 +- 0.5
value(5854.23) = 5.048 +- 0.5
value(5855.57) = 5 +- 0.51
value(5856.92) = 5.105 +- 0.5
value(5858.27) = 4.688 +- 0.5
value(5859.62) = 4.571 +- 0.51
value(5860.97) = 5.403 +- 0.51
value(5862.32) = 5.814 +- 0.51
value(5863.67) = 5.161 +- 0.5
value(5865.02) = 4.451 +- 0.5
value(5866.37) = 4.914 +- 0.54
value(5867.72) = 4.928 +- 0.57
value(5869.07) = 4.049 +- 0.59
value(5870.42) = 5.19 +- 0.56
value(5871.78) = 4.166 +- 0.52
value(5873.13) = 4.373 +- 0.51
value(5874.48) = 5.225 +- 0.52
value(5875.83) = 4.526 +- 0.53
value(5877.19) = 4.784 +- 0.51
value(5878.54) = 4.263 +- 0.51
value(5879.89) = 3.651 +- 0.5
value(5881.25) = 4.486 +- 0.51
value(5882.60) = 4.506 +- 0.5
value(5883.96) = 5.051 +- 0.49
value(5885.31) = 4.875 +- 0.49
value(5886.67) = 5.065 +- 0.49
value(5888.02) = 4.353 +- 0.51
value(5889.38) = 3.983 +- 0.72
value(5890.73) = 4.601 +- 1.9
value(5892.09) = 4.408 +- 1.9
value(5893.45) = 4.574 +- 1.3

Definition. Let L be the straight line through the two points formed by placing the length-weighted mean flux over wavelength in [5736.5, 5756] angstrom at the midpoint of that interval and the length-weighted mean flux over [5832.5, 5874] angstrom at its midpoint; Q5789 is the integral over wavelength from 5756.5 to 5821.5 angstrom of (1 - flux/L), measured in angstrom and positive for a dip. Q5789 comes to 4.1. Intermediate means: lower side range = 4.58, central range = 4.38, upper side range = 4.82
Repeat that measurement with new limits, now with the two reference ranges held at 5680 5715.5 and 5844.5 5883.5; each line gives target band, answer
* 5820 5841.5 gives 0.7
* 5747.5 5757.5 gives 0.6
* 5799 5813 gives 0.7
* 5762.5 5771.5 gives 1.8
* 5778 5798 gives 0.6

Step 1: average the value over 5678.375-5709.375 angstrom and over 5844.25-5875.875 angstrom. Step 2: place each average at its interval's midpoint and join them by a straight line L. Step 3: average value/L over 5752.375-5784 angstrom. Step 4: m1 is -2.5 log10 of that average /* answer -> 0.13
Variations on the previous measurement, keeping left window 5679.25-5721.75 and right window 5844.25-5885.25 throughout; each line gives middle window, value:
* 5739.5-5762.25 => 0.026 mag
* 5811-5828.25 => 0.093 mag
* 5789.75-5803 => -0.016 mag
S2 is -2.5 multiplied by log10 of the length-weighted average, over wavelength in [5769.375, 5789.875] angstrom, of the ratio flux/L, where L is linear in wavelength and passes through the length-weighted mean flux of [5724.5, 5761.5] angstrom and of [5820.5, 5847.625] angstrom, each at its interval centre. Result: 0.07 mag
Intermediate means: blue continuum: 4.54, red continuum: 4.6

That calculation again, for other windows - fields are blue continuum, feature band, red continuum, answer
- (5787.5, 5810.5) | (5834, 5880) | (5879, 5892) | -0.05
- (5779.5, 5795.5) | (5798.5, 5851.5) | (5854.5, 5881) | 0.01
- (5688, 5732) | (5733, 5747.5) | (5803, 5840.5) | -0.06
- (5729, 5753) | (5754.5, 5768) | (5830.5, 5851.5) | 0.11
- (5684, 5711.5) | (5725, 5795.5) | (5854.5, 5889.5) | 0.06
